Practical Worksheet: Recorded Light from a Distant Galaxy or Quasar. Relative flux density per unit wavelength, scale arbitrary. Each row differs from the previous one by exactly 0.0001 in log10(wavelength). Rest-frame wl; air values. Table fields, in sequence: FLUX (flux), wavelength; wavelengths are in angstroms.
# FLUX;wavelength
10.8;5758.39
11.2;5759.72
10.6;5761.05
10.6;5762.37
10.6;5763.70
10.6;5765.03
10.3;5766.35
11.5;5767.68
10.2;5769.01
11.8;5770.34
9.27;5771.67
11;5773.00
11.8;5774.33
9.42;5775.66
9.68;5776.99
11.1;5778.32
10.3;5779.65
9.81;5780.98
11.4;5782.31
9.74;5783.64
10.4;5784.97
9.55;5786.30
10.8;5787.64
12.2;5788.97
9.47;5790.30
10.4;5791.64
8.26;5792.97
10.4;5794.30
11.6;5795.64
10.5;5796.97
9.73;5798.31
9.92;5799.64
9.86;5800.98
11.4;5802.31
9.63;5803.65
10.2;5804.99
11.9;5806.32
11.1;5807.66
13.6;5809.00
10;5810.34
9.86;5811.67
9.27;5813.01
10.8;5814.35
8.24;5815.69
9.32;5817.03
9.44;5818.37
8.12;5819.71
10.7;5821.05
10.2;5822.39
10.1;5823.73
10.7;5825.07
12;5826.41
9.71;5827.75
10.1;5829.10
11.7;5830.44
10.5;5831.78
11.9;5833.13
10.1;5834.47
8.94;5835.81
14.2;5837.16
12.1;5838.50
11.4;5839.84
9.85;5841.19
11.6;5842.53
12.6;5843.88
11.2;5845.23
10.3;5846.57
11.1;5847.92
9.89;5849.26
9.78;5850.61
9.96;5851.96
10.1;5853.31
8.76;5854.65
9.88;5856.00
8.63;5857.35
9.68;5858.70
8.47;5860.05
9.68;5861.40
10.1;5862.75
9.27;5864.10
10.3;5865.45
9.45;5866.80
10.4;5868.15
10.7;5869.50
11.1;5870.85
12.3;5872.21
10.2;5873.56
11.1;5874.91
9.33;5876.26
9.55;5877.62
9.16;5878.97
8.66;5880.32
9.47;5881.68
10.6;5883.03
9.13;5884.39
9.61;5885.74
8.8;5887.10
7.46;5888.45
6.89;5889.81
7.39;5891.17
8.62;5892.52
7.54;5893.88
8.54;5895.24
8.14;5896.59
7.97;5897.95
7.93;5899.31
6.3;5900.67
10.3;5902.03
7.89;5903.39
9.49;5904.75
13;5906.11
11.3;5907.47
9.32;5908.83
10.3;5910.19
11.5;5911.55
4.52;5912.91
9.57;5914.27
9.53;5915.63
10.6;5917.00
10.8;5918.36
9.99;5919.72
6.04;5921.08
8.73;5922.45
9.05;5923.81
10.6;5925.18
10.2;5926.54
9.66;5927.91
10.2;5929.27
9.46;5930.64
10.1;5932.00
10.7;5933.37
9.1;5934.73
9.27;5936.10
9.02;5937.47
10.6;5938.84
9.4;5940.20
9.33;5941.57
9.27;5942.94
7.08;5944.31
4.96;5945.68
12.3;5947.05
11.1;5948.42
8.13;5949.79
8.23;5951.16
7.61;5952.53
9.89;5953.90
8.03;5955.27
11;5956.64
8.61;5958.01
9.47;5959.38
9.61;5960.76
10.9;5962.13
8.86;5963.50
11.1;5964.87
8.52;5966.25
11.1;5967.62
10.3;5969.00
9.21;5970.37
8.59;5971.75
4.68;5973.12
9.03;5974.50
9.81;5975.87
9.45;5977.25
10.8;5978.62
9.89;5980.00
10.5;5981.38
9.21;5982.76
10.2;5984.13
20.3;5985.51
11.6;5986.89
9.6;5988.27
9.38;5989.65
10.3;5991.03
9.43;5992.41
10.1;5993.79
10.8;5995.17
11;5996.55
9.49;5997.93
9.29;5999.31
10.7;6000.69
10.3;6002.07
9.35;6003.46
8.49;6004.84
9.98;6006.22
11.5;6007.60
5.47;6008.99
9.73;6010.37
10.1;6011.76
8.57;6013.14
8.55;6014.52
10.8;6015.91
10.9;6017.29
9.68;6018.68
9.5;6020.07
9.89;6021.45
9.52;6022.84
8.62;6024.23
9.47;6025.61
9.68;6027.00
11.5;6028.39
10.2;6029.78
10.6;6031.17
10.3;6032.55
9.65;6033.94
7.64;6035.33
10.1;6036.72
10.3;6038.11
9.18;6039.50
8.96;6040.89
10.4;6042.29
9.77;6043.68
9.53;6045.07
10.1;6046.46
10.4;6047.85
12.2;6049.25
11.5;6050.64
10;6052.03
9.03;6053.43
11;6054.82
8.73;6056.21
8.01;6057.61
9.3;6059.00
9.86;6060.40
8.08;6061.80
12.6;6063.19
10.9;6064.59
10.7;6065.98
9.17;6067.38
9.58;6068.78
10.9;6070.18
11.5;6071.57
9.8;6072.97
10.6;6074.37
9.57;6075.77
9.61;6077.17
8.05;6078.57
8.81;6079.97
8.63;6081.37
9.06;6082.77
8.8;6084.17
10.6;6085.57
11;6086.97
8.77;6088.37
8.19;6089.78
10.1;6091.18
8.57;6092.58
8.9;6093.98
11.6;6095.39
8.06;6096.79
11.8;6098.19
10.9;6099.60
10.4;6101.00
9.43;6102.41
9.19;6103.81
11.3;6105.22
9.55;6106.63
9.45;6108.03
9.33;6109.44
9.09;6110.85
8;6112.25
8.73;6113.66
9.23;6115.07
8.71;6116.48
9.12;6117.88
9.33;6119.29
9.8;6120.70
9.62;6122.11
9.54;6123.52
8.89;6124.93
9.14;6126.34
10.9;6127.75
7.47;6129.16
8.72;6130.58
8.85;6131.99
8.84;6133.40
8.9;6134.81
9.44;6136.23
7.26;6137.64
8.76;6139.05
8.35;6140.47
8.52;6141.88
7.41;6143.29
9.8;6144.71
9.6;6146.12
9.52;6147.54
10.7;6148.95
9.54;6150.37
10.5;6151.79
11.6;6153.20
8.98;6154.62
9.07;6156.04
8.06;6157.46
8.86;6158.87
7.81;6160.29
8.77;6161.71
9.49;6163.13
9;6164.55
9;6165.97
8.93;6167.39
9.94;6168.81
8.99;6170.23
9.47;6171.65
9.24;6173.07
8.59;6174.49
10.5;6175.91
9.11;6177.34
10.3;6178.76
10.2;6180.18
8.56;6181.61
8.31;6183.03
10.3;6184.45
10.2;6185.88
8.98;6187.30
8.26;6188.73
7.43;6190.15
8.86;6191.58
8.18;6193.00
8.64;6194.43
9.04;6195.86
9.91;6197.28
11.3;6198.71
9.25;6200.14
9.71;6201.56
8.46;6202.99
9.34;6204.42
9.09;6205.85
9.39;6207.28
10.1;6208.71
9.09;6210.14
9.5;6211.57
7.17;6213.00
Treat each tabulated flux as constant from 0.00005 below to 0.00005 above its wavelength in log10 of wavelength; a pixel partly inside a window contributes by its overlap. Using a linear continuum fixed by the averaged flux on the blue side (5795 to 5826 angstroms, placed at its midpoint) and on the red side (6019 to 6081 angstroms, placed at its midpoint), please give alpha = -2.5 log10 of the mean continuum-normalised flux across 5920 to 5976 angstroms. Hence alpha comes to 0.09 mag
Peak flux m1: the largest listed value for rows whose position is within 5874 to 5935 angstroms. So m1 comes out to 13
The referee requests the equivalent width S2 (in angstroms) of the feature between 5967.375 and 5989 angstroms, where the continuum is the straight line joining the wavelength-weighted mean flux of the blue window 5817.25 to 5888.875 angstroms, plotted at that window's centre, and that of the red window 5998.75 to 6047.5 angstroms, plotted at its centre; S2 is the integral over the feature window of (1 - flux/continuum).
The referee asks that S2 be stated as -1.0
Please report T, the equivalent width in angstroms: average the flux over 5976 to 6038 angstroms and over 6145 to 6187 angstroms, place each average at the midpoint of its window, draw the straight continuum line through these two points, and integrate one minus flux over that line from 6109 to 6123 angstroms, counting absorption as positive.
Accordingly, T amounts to 0.8 angstroms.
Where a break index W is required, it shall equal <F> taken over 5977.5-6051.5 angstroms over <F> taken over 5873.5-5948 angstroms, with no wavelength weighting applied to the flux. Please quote 1.1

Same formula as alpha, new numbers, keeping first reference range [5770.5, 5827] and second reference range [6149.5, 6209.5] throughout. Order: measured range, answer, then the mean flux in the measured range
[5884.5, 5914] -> 0.15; 8.73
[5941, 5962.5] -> 0.10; 9.07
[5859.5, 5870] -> 0.04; 9.8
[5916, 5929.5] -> 0.05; 9.56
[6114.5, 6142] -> 0.05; 8.98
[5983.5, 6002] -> -0.12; 10.9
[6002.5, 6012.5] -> 0.06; 9.25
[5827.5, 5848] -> -0.09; 11.1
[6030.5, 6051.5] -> -0.04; 10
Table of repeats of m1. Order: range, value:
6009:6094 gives 12.6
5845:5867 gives 11.2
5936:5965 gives 12.3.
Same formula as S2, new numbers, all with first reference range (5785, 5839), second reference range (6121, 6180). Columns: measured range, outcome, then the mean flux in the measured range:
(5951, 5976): 1.8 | 9.2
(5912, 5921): 0.9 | 9.03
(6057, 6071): -0.6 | 9.94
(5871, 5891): 1.5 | 9.43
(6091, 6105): -0.8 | 9.94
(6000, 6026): 0.5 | 9.53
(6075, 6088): 0.1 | 9.34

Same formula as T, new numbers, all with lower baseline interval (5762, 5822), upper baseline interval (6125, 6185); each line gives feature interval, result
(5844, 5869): 0.6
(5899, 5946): 2.8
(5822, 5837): -0.7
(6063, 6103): -1.9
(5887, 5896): 2.0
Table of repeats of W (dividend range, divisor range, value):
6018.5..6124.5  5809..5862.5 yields 0.94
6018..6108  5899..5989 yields 1.02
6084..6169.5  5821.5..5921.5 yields 0.95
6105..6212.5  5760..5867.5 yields 0.89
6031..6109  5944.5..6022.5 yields 1.01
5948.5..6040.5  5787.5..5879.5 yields 0.94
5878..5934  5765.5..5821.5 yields 0.89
